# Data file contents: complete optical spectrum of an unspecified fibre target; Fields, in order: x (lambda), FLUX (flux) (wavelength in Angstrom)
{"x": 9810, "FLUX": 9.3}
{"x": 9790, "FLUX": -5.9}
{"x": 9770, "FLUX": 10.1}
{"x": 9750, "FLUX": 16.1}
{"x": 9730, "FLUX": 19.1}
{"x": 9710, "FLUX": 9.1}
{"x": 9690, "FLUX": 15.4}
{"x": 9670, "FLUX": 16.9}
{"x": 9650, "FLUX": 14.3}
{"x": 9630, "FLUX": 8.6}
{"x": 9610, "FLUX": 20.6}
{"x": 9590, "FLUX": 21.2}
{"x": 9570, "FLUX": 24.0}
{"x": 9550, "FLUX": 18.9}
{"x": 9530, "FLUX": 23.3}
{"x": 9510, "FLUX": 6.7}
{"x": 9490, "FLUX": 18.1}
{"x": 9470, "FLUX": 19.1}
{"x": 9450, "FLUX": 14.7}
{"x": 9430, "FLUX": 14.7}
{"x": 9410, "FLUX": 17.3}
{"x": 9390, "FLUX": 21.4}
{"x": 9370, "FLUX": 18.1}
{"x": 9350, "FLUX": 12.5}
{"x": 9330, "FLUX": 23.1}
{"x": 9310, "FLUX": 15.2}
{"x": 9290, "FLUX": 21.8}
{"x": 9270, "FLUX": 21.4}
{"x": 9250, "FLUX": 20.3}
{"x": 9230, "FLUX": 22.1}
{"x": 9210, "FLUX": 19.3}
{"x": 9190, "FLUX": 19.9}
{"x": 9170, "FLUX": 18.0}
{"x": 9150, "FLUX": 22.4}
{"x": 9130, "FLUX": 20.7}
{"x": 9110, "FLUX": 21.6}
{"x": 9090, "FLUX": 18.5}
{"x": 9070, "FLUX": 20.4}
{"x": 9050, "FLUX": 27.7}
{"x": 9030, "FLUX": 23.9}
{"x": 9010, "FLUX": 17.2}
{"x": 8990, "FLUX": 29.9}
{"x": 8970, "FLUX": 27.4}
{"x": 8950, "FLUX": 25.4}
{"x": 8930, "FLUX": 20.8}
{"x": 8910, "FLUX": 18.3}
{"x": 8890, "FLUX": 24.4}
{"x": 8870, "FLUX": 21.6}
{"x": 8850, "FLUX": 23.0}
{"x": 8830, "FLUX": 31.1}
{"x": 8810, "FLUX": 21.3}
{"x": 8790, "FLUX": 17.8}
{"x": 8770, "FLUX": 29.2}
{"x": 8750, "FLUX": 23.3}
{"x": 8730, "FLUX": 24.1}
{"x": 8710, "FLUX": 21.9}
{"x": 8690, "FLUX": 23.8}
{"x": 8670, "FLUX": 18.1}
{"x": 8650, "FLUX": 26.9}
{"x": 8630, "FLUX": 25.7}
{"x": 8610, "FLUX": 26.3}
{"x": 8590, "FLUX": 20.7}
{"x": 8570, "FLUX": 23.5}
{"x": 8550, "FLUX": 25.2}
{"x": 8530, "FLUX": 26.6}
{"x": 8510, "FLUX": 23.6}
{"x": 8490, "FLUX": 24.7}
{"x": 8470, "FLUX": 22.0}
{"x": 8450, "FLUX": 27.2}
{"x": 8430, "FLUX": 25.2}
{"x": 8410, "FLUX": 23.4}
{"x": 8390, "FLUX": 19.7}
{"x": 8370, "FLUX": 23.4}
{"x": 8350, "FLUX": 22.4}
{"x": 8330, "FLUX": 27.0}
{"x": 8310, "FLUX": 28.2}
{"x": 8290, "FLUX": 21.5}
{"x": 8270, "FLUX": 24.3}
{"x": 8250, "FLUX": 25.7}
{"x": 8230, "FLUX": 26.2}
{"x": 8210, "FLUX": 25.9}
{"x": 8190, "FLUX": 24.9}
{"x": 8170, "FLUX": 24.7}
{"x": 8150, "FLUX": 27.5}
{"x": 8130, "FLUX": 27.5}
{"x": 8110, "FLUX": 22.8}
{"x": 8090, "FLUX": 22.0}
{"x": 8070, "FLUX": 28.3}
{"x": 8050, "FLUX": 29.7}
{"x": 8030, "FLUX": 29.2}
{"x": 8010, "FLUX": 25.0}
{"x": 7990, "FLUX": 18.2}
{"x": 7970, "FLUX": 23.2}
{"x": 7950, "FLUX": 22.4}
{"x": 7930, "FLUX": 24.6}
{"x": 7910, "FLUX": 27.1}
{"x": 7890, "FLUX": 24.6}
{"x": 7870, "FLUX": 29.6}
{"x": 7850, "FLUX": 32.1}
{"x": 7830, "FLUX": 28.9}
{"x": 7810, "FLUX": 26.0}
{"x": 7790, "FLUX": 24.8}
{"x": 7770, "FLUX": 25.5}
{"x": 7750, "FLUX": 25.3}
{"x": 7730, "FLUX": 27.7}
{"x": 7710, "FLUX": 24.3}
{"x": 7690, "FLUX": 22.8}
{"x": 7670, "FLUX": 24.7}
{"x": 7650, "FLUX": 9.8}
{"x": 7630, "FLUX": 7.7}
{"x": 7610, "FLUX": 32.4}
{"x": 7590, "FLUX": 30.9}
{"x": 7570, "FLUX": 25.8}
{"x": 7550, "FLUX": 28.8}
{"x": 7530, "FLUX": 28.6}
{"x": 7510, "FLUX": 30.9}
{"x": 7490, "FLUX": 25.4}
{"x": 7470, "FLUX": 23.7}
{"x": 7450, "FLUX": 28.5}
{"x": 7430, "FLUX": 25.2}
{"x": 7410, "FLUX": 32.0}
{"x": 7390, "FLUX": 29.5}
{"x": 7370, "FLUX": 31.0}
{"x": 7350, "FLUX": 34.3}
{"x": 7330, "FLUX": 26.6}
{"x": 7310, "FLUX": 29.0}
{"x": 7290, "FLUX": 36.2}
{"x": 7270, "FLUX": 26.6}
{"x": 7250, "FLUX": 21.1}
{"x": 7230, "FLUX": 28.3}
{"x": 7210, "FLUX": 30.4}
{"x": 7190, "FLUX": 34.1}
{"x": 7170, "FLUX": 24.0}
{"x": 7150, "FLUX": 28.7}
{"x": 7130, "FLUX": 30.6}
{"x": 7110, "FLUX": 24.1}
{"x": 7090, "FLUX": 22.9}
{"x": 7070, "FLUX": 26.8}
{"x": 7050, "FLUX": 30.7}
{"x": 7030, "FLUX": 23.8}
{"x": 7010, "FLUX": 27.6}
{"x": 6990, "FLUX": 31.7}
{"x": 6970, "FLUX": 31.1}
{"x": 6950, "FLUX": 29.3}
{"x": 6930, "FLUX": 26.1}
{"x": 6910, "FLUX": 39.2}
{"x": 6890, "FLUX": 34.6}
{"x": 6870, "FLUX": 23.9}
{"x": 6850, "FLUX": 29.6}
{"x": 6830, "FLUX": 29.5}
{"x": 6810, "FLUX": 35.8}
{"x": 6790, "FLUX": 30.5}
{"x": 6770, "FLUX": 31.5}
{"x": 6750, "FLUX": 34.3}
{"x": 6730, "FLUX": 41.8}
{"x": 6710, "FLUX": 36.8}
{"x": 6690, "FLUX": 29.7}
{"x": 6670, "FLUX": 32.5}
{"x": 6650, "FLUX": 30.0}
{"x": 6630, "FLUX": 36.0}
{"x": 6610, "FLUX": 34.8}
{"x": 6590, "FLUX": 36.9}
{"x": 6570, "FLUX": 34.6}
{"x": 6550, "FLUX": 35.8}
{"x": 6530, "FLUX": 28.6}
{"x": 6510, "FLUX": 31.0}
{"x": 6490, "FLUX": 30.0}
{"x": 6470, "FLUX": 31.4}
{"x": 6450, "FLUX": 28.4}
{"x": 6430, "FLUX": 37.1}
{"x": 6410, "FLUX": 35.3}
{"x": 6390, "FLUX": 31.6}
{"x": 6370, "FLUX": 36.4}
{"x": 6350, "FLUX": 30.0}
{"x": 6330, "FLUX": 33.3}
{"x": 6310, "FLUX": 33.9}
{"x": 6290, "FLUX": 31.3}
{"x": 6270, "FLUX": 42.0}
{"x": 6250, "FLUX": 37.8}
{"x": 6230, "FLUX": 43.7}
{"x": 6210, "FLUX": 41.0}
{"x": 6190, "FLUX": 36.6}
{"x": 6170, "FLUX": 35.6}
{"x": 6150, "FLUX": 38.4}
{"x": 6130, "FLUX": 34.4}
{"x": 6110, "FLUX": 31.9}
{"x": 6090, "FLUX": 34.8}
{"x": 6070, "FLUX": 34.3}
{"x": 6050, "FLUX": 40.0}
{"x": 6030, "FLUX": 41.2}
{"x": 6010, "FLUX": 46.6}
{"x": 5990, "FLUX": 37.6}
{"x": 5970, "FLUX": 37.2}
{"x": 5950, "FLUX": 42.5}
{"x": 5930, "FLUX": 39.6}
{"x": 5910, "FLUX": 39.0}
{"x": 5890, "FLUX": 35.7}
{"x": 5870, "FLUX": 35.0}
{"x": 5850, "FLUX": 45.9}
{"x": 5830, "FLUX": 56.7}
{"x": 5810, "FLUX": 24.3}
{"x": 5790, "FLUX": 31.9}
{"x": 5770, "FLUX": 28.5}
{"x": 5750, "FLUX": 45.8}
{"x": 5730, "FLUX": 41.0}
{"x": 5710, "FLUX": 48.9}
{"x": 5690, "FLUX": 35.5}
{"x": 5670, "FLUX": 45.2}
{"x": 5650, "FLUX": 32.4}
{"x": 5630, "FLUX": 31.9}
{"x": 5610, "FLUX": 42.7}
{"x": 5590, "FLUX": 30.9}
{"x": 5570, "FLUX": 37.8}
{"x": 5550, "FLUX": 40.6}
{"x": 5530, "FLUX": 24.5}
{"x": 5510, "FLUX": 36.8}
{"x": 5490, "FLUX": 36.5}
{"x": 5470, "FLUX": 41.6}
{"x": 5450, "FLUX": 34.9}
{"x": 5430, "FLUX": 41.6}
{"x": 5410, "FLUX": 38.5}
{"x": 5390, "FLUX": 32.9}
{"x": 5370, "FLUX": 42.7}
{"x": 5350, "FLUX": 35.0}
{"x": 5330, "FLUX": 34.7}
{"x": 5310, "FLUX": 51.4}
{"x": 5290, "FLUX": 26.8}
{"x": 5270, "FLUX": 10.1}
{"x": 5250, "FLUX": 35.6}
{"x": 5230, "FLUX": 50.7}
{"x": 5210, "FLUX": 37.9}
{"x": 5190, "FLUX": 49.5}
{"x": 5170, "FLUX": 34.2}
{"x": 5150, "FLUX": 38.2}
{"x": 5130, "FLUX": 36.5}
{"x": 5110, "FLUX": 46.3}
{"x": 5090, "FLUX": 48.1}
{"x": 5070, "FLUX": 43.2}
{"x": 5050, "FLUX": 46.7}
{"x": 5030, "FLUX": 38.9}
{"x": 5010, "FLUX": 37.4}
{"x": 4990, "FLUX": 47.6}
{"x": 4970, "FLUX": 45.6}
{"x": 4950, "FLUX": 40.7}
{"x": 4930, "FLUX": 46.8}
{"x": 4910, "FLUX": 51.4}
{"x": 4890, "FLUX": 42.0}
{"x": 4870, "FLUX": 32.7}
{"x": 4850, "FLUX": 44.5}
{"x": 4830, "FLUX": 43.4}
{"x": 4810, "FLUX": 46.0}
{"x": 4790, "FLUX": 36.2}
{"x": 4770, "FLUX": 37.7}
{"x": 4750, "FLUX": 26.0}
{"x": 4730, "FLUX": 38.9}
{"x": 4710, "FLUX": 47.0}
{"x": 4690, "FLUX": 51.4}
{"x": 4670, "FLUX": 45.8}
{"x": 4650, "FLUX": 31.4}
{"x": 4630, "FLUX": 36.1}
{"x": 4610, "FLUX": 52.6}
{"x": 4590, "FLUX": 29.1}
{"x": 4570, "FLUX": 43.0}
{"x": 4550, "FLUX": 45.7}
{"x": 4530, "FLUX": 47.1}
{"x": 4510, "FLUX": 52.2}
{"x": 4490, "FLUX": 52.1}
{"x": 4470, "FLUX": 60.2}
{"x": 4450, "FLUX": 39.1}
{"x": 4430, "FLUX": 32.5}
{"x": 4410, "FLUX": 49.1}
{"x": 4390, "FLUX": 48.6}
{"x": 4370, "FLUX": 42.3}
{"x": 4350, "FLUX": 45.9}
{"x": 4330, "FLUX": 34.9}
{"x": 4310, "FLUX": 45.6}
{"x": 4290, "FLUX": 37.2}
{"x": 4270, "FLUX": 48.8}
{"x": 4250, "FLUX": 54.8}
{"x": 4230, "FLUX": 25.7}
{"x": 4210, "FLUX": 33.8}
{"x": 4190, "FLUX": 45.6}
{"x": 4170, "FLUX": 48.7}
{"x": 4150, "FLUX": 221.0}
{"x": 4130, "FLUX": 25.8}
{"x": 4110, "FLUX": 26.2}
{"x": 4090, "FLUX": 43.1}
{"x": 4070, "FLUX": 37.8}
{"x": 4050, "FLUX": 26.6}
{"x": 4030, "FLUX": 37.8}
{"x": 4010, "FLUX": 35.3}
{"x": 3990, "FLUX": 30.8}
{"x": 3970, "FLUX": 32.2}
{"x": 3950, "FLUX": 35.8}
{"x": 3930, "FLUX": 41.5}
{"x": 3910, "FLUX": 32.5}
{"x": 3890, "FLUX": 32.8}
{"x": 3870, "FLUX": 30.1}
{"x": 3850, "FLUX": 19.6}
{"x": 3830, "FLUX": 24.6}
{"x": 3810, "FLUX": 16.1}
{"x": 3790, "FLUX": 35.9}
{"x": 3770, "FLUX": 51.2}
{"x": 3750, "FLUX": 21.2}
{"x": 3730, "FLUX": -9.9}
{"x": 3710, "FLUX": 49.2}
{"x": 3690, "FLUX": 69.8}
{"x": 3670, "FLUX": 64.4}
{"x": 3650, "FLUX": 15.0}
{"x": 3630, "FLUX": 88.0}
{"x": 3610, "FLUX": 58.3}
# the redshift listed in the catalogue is 0.11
